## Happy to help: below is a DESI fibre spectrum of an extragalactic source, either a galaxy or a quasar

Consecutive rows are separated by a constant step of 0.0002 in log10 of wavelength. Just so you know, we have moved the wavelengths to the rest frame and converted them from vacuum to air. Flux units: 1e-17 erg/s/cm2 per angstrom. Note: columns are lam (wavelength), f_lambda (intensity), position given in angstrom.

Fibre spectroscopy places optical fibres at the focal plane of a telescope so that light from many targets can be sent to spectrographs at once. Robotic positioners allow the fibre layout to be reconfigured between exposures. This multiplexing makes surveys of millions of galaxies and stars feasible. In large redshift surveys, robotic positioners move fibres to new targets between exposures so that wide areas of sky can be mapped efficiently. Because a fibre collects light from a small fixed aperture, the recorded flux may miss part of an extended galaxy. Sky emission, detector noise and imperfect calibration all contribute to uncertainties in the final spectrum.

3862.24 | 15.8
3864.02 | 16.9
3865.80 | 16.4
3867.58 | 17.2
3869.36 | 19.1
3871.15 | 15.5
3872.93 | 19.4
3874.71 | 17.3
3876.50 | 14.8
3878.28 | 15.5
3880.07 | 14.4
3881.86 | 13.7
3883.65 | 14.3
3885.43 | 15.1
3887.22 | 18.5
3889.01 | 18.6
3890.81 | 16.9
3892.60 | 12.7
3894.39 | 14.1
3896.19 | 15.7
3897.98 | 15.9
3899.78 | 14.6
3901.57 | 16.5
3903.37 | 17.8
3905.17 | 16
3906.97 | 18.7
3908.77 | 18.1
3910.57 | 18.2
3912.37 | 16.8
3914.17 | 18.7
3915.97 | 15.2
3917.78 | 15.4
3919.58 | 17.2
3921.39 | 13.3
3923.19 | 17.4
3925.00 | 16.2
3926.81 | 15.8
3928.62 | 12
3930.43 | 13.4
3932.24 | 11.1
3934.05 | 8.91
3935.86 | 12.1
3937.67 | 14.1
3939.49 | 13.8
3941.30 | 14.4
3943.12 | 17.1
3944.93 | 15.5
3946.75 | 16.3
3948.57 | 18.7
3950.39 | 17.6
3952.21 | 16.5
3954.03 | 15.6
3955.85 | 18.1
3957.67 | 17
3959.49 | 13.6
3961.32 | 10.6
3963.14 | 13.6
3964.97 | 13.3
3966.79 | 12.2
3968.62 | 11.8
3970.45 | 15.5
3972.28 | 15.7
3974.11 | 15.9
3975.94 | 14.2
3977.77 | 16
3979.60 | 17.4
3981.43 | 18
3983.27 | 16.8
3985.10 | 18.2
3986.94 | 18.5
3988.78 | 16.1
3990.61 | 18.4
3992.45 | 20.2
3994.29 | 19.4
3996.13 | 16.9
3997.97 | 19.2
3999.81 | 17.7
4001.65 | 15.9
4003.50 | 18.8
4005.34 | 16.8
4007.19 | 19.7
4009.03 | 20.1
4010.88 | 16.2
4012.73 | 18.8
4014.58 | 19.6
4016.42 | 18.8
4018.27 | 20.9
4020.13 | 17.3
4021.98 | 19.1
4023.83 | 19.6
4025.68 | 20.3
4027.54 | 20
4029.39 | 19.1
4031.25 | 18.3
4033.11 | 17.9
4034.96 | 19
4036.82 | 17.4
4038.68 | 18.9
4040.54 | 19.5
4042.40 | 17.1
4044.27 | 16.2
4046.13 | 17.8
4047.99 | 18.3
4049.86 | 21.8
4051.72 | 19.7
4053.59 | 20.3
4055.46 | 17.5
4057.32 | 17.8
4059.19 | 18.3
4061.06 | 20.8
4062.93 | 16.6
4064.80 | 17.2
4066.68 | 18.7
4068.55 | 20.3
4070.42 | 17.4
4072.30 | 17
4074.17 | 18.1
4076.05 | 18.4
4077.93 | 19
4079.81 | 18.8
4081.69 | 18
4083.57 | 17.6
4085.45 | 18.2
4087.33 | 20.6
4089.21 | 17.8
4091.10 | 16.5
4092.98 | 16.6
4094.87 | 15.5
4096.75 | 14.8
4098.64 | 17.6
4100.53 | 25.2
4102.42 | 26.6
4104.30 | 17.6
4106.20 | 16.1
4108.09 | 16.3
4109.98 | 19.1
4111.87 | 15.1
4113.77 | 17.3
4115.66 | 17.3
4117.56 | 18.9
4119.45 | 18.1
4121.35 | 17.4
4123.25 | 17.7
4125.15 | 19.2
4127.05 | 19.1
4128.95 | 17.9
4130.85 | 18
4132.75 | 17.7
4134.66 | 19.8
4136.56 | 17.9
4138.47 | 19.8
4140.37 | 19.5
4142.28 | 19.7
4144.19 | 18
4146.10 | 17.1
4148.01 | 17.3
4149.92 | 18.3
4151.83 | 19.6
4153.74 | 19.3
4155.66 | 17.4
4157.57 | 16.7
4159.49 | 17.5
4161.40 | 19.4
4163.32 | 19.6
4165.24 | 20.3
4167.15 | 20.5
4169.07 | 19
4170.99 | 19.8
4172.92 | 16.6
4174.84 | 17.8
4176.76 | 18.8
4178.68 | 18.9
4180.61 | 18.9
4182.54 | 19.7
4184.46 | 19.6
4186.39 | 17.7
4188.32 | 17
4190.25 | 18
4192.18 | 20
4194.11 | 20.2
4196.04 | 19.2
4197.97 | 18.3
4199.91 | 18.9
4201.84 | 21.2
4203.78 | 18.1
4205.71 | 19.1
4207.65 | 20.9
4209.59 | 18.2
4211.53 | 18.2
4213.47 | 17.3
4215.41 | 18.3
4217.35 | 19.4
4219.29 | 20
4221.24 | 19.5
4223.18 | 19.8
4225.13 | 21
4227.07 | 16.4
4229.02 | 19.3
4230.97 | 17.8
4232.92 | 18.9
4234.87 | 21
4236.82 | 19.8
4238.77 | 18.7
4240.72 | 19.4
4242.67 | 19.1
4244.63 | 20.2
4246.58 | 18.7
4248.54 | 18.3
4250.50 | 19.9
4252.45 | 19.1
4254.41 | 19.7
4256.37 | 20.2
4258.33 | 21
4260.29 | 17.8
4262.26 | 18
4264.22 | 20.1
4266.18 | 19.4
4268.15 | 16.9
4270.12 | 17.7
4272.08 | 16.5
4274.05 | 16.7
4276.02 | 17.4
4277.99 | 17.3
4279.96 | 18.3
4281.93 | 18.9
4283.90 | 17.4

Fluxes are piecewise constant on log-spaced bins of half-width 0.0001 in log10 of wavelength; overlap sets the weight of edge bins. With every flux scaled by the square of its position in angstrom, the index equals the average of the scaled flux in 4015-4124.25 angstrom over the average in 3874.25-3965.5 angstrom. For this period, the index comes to 1.3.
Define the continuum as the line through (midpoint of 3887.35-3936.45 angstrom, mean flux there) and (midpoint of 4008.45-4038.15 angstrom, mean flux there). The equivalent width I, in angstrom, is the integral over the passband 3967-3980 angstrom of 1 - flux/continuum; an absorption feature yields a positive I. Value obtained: 1.8 angstrom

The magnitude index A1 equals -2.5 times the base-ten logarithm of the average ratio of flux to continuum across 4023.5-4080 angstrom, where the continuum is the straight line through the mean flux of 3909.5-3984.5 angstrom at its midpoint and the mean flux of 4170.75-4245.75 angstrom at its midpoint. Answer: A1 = -0.117 mag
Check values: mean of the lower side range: 15.2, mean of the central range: 18.6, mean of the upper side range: 19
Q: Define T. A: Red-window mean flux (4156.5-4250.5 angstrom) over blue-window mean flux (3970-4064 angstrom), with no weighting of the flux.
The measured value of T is 1.04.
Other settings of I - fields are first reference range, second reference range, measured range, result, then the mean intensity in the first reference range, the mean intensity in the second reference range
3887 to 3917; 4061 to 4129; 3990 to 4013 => -1.16 angstrom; 16.6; 18.2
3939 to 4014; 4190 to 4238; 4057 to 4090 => -1.45 angstrom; 16.5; 19.2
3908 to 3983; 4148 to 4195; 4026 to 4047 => -2.19 angstrom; 15.2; 18.7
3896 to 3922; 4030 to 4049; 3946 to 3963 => 1.21 angstrom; 16.6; 18.1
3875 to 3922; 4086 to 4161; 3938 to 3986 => 3.41 angstrom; 16.1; 18.3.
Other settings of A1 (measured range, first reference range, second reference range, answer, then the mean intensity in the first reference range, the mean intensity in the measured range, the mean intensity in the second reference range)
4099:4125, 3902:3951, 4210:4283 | -0.074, 15.5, 18.7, 18.8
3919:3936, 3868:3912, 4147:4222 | 0.207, 16.3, 13.7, 18.8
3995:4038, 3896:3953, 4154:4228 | -0.115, 15.6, 18.6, 18.9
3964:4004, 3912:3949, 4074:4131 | -0.047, 14.8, 16.6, 18.2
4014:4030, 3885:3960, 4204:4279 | -0.165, 15.7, 19.4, 18.9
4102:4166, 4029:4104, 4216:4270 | 0.026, 18.5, 18.4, 19.2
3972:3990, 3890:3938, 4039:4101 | -0.011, 15.3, 16.7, 18.3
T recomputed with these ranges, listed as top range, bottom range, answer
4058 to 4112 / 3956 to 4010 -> 1.11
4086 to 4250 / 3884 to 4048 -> 1.12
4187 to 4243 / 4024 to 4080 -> 1.03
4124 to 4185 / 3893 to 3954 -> 1.20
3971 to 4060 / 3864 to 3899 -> 1.13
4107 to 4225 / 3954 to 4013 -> 1.13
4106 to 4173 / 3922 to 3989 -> 1.21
